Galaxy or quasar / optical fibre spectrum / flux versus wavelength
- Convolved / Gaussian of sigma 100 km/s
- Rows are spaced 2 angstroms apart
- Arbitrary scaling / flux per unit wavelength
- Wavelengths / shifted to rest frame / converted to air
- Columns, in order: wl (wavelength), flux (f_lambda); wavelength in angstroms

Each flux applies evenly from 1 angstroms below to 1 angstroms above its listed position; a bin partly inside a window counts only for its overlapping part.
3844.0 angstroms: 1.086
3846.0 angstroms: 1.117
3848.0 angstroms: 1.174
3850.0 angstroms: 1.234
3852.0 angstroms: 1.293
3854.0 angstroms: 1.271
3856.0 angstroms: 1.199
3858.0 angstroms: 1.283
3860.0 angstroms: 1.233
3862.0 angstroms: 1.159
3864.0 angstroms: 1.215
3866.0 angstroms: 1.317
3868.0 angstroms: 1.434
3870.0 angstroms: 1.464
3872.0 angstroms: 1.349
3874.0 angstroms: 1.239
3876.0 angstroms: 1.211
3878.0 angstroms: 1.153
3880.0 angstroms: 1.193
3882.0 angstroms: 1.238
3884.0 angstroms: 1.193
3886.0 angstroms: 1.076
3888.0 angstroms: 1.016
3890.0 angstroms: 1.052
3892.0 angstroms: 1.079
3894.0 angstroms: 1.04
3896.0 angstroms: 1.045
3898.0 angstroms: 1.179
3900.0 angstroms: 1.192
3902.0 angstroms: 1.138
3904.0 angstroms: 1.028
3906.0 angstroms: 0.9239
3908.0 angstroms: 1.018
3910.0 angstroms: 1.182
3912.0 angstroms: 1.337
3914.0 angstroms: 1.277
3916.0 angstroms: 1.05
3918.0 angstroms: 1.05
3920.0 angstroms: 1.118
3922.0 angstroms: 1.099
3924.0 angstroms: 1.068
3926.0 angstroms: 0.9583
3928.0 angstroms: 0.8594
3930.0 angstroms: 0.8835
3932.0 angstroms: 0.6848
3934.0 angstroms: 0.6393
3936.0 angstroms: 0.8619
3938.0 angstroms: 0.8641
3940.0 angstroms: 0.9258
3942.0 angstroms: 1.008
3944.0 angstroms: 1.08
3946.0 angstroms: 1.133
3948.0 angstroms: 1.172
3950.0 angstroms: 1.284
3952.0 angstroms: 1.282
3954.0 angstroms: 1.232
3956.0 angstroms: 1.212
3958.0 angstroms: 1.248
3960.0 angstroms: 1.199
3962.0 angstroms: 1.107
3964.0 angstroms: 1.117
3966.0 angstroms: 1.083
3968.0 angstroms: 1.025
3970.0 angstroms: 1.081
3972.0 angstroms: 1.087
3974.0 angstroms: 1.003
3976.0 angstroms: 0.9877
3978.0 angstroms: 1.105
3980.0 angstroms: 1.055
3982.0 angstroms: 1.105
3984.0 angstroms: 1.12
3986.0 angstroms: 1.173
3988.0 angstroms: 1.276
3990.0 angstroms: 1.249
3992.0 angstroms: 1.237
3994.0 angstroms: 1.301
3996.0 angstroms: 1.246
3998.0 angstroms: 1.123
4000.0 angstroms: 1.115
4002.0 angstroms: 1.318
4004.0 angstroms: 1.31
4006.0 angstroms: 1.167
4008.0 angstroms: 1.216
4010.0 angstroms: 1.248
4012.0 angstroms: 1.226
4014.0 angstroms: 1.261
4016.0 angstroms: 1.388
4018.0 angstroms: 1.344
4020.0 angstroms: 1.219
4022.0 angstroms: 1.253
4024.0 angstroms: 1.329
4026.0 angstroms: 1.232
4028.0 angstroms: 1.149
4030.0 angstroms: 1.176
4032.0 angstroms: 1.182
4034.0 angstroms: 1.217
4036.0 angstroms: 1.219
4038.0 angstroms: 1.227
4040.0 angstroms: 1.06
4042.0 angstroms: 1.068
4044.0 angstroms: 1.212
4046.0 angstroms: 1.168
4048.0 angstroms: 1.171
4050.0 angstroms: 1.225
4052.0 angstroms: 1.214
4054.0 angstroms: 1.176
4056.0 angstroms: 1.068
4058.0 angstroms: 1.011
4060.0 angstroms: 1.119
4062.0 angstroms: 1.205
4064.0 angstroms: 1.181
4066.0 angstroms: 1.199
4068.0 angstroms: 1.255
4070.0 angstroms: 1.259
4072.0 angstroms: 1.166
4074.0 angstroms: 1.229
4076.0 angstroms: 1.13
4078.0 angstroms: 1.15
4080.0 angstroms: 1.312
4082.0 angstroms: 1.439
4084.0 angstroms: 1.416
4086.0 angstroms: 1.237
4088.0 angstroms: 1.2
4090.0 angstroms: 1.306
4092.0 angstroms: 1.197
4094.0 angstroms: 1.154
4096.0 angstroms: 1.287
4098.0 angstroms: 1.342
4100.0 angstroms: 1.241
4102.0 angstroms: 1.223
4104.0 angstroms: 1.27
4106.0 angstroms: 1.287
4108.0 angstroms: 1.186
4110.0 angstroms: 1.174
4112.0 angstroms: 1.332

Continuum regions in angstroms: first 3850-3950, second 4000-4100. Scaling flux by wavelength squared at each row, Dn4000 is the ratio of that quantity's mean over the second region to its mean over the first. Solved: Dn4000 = 1.18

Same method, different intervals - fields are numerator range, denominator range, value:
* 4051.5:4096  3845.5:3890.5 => 1.10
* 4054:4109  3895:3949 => 1.29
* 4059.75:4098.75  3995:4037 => 1.04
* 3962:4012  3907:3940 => 1.20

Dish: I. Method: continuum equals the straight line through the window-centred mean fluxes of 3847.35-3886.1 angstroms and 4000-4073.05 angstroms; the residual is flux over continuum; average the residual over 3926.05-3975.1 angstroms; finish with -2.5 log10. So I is 0.178 mag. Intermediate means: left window 1.25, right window 1.21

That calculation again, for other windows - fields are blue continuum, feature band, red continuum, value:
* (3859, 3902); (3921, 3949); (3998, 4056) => 0.26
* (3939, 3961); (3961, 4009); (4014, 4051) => 0.03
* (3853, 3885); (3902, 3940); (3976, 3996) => 0.22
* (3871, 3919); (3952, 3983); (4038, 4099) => 0.05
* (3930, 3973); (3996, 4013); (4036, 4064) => -0.10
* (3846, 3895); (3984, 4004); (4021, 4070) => -0.03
